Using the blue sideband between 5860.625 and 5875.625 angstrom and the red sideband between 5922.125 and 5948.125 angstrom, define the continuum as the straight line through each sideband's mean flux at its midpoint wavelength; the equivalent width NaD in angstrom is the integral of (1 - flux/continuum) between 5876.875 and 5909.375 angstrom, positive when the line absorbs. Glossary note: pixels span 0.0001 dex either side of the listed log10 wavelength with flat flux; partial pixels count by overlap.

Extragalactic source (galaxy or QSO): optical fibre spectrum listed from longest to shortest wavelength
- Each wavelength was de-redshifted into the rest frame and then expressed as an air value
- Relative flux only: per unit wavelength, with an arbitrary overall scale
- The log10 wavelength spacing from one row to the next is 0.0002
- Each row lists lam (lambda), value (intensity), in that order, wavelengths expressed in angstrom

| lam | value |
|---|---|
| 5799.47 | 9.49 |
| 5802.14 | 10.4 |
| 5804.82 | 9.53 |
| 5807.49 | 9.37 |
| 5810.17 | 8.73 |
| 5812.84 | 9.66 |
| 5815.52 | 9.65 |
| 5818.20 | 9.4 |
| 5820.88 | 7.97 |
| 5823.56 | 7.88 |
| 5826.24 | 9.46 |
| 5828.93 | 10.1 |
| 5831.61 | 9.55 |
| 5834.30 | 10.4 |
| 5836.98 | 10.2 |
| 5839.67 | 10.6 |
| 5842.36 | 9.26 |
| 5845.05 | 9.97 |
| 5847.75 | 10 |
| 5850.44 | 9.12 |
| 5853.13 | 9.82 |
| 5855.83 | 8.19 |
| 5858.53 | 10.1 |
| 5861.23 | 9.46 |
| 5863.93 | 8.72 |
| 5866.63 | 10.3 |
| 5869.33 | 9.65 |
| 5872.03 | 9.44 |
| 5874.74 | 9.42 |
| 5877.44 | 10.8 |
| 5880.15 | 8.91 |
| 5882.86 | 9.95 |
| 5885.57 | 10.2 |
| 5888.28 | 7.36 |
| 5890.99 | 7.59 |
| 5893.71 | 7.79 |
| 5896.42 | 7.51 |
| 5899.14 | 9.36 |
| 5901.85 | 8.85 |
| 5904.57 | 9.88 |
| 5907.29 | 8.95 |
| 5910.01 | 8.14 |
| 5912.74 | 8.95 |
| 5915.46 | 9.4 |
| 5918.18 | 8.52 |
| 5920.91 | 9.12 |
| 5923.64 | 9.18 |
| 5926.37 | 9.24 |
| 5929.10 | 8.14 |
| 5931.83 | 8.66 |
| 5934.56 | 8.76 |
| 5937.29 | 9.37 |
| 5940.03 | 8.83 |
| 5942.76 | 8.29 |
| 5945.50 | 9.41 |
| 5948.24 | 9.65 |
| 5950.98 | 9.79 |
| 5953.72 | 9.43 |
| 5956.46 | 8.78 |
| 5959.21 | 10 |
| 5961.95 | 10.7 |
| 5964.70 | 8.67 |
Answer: 1.5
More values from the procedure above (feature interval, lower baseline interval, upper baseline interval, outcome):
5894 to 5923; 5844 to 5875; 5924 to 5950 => 1.0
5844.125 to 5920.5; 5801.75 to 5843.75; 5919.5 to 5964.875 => 1.6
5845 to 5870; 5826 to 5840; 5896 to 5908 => 0.5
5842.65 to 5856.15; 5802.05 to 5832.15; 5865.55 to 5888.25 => 0.0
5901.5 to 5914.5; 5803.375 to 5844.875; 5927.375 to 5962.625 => 0.4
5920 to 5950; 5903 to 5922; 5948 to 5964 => 1.2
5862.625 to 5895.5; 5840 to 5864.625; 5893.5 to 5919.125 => -0.1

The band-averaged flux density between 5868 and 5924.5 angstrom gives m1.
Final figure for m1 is 9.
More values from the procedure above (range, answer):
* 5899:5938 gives 8.95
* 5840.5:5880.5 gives 9.57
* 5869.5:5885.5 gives 9.74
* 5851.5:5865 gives 9.26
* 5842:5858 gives 9.43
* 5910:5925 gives 8.95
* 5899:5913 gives 9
